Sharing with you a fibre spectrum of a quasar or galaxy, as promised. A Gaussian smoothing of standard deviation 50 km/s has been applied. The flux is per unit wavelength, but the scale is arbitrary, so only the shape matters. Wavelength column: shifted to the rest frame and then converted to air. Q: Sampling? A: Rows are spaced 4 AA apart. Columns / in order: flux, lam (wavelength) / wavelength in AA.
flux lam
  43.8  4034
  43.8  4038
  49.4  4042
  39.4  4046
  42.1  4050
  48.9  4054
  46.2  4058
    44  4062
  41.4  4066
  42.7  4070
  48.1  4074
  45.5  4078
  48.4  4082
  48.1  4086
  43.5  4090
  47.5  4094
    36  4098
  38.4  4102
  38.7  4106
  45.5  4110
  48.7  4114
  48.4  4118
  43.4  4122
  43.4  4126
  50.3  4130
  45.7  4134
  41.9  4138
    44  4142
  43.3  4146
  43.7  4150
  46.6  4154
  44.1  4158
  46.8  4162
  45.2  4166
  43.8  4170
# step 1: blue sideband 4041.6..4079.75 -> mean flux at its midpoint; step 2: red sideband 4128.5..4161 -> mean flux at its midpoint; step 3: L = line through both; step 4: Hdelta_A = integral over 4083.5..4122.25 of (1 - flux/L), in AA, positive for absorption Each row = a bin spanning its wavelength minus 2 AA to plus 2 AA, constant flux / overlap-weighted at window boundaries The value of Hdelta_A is 0.7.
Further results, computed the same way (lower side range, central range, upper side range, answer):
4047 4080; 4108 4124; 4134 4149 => -1.0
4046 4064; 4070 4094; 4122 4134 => -0.7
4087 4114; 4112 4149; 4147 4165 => -1.3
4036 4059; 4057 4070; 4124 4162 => 0.4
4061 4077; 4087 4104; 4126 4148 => 1.0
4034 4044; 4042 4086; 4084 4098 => 0.4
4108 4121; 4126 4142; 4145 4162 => 0.2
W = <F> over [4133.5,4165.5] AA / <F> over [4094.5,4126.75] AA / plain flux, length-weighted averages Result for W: 1.0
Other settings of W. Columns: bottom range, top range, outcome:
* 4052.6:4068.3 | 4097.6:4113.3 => 0.91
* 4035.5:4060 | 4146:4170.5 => 1.00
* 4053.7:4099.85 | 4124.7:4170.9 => 1.00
